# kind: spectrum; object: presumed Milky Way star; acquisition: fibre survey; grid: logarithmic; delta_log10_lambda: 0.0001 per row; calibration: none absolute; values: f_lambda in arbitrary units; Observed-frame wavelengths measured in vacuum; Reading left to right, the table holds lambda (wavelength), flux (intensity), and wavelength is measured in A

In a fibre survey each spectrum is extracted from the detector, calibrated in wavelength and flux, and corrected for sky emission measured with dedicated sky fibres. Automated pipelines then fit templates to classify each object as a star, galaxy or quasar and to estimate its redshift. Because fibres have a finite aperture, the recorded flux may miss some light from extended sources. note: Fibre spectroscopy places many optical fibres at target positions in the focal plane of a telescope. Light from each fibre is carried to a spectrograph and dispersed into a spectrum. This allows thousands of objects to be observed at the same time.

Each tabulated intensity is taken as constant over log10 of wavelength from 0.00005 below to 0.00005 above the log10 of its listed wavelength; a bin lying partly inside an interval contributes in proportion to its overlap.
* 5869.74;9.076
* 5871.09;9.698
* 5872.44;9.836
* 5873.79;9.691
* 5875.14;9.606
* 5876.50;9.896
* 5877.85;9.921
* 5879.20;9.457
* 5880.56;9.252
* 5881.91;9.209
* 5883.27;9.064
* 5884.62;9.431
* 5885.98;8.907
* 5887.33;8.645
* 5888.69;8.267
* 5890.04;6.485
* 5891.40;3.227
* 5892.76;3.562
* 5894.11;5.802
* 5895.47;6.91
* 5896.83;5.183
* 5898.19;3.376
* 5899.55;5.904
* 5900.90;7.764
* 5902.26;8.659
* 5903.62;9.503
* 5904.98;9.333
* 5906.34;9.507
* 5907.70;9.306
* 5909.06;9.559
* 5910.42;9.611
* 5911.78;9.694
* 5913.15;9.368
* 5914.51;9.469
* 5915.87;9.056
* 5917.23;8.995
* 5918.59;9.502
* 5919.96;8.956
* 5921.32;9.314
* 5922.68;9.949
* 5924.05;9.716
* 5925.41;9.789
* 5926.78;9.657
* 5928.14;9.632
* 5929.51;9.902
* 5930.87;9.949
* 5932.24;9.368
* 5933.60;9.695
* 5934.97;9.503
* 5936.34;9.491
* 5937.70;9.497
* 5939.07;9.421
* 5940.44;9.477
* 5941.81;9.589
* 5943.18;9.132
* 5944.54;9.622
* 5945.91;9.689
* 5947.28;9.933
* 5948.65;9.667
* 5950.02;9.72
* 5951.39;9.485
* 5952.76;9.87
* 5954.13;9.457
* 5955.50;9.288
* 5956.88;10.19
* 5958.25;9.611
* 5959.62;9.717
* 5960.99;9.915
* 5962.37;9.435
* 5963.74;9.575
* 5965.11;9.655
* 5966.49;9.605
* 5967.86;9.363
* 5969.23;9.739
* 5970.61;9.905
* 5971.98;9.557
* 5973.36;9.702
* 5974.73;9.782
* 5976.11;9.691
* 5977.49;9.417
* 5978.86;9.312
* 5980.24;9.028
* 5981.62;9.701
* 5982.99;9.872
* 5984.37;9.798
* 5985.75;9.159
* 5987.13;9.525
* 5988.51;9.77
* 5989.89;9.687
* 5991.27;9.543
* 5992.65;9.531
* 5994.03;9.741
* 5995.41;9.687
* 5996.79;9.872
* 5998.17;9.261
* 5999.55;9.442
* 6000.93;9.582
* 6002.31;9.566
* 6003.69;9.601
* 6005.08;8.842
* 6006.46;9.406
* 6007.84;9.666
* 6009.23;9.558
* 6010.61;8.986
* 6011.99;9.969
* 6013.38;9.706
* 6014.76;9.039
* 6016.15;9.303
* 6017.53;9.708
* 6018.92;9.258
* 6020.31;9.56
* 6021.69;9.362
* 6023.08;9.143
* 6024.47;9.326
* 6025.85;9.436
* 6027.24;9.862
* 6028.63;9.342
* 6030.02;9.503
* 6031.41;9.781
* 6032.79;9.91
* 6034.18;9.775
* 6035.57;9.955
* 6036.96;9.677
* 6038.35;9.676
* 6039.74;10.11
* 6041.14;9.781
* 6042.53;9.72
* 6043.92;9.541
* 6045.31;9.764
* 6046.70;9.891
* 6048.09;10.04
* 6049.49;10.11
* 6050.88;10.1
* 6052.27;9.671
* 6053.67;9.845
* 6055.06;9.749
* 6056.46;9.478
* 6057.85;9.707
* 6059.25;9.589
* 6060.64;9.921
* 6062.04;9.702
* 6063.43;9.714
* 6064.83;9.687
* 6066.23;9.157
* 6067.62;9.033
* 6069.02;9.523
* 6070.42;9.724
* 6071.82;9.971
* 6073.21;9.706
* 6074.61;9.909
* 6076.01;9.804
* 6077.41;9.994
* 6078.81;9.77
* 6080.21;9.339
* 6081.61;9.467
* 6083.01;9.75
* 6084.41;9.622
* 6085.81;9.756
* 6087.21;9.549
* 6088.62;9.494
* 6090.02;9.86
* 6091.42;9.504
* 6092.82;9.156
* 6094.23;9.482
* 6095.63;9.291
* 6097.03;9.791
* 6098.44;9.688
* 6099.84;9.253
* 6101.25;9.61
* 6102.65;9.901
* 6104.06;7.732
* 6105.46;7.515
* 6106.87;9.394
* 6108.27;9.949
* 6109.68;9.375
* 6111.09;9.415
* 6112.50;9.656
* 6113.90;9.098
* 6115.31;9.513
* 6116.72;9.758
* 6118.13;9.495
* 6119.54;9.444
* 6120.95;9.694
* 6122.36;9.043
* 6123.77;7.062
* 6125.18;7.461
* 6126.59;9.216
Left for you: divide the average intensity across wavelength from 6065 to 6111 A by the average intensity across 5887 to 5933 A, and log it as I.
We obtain 1.1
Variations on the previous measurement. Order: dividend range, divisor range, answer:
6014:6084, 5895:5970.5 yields 1.05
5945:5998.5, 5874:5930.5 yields 1.13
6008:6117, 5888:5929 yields 1.17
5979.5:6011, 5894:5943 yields 1.07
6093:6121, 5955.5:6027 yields 0.98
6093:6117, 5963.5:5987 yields 0.97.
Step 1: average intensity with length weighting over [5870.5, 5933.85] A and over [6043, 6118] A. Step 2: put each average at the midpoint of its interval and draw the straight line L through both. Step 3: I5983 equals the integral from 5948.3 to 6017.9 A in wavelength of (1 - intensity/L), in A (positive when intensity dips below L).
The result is -3.9 A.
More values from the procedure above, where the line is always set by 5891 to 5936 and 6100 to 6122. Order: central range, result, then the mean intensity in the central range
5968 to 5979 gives -1.1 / 9.64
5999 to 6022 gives -1.5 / 9.45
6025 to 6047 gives -1.8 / 9.73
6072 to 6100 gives -1.3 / 9.62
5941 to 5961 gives -2.3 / 9.65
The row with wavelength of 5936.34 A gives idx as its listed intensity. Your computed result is 9.491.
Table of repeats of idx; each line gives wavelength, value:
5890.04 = 6.485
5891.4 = 3.227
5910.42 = 9.611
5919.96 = 8.956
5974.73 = 9.782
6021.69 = 9.362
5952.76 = 9.87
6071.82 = 9.971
